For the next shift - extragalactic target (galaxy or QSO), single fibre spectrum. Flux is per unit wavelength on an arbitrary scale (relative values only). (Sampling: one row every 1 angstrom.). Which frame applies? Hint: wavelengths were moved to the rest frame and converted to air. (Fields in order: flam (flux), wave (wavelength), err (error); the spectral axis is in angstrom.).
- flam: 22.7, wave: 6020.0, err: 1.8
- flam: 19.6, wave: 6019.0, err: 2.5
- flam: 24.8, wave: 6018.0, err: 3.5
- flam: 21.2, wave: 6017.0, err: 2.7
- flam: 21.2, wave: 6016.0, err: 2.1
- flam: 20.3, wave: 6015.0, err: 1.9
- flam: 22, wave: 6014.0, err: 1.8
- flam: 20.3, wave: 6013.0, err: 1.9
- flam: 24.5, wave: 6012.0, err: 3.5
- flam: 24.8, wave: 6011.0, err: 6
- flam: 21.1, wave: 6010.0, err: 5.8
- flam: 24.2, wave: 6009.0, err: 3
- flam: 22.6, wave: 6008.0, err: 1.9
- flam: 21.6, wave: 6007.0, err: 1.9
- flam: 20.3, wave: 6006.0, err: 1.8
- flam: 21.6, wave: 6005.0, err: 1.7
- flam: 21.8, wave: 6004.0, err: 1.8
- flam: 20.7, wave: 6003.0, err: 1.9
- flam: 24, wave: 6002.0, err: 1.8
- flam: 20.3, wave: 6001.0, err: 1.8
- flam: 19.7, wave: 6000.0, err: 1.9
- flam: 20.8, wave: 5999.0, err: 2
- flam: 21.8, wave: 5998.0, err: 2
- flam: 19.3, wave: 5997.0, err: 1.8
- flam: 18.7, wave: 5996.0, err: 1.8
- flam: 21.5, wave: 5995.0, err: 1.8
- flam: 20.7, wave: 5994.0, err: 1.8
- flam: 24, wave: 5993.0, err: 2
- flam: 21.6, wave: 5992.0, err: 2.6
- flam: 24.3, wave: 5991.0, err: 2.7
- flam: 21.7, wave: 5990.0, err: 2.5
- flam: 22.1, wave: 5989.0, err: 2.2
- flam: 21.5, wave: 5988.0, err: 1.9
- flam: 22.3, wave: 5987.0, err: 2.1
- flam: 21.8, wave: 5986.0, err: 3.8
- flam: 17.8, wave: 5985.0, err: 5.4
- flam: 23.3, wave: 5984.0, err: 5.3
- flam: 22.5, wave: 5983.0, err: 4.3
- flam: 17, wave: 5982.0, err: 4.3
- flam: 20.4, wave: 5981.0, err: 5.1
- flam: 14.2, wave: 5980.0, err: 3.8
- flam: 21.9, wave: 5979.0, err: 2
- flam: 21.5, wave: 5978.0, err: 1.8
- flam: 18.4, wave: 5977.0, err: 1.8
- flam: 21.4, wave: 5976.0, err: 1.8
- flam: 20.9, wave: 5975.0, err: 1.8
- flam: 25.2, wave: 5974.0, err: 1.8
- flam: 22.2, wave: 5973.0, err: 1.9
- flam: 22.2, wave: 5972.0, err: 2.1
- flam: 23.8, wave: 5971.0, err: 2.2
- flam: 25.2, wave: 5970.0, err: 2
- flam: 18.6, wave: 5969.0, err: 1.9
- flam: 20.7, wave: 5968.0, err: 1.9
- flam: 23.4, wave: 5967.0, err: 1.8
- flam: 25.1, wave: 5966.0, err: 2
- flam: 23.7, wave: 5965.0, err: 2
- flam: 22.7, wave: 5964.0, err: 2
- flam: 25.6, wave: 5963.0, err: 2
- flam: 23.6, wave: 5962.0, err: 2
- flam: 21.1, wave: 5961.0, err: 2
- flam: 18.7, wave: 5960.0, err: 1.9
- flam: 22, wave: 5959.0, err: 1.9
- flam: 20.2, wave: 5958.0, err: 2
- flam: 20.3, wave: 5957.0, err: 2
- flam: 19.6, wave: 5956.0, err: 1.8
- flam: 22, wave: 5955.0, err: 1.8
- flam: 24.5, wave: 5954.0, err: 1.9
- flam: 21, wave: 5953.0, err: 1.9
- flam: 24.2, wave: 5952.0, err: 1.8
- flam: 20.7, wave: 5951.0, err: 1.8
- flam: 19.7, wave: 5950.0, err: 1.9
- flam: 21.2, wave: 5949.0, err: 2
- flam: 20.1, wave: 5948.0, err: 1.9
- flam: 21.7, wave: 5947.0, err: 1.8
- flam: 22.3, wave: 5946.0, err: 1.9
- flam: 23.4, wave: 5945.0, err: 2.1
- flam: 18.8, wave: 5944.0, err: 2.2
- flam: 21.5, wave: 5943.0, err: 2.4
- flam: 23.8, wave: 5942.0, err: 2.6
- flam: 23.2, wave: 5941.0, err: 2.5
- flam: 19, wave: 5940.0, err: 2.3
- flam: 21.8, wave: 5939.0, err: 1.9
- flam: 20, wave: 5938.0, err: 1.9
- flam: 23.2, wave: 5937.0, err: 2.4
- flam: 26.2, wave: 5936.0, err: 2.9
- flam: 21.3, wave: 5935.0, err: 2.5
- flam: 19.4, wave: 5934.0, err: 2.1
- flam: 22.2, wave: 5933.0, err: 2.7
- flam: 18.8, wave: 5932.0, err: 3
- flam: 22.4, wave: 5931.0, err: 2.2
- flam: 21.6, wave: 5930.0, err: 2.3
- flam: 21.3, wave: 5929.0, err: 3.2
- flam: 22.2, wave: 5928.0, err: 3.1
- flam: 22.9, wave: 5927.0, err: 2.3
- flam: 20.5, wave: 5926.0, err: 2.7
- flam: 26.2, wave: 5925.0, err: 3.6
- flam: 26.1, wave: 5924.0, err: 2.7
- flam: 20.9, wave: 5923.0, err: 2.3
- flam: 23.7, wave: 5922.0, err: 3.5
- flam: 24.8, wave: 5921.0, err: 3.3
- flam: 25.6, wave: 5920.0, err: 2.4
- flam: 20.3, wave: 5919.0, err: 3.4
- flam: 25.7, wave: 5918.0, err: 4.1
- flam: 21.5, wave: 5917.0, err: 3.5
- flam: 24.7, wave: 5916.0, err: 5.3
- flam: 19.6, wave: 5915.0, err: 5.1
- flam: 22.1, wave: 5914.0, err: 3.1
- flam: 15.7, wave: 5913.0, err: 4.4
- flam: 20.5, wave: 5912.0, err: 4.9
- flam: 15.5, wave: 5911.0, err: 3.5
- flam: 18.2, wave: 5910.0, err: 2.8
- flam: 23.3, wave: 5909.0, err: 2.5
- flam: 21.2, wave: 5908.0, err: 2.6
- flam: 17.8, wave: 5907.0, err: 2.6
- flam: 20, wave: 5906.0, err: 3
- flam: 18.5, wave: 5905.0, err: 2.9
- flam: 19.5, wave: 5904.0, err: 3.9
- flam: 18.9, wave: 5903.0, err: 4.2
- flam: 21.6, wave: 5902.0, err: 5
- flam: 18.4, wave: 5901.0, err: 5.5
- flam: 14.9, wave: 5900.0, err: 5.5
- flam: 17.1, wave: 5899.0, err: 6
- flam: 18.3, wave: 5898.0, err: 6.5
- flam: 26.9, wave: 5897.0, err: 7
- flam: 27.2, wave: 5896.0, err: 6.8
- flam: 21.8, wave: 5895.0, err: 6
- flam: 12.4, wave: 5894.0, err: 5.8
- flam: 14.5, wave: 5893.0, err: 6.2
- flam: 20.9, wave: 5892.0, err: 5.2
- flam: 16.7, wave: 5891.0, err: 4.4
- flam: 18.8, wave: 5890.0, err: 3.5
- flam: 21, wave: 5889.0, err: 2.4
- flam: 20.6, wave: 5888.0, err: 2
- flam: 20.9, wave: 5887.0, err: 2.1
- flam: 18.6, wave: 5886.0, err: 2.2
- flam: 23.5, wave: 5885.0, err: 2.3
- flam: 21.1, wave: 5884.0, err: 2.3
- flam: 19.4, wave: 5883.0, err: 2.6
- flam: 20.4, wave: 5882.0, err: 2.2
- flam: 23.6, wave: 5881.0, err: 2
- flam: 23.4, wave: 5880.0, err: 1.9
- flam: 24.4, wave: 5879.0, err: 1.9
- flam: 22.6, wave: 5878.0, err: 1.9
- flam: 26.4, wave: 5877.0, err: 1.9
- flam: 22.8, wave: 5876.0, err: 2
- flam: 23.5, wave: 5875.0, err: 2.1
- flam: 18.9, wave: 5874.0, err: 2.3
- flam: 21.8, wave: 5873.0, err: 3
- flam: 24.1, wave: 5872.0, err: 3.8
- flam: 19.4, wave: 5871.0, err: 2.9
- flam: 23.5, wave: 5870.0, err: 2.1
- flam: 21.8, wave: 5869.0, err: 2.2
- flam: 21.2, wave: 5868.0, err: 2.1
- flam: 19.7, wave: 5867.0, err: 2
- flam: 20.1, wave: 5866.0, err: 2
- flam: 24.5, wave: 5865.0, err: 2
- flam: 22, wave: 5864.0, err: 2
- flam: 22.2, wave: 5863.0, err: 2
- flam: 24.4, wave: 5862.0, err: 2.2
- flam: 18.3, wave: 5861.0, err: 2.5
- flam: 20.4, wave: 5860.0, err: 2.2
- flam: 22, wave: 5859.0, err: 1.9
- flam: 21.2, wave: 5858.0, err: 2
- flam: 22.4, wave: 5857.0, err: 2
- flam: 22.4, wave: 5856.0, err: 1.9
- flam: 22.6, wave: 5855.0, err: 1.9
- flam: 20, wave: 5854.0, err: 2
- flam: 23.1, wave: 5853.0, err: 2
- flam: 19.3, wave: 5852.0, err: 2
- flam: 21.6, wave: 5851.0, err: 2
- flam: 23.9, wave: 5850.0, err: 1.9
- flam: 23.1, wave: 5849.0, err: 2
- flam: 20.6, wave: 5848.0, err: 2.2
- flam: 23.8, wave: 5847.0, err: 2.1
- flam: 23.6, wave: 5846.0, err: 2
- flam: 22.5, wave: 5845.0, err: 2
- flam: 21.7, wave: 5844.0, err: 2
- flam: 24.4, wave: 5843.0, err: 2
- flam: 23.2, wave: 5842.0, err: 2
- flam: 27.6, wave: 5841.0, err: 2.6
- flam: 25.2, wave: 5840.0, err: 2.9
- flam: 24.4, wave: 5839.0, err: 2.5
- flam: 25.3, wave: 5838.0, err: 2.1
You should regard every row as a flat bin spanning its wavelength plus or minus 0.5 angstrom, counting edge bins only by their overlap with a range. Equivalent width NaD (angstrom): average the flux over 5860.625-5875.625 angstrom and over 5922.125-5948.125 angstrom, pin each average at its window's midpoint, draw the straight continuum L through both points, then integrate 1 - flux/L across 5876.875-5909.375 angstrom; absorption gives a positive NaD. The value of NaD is 2.2 angstrom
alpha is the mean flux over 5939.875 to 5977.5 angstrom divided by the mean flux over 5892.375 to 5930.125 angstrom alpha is 1.1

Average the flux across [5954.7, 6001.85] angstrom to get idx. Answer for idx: 21.4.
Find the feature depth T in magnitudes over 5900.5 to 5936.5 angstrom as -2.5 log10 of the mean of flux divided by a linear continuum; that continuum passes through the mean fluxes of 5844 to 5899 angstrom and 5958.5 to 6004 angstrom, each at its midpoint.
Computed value 0.01 mag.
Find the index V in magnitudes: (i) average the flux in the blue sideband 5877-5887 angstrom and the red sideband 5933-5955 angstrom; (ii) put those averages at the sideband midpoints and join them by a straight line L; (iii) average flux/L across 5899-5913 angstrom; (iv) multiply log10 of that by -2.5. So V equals 0.16 mag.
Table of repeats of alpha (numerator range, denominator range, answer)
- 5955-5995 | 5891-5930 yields 1.04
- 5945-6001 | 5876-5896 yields 1.03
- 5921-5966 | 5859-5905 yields 1.05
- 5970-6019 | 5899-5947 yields 1.01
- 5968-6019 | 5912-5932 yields 0.96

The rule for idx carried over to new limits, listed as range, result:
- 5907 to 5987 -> 21.6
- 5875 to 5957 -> 21.2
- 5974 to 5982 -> 20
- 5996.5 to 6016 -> 21.7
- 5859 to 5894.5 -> 21.1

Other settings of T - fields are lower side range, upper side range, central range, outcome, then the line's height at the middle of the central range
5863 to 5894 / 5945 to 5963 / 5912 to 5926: -0.064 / 21.4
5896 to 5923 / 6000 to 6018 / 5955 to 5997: -0.001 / 21.5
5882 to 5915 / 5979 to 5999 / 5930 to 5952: -0.070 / 20.2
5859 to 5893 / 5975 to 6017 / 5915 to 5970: -0.040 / 21.3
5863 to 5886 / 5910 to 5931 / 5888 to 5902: 0.146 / 22.1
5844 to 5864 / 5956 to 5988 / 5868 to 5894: 0.037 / 21.9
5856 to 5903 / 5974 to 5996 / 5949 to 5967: -0.051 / 21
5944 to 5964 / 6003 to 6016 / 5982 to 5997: 0.020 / 21.9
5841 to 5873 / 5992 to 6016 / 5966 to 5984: 0.019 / 21.7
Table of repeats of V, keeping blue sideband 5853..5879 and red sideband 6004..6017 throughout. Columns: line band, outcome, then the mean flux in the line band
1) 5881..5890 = 0.064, 20.7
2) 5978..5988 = 0.089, 20.3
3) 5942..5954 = 0.022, 21.6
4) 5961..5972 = -0.053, 23.1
